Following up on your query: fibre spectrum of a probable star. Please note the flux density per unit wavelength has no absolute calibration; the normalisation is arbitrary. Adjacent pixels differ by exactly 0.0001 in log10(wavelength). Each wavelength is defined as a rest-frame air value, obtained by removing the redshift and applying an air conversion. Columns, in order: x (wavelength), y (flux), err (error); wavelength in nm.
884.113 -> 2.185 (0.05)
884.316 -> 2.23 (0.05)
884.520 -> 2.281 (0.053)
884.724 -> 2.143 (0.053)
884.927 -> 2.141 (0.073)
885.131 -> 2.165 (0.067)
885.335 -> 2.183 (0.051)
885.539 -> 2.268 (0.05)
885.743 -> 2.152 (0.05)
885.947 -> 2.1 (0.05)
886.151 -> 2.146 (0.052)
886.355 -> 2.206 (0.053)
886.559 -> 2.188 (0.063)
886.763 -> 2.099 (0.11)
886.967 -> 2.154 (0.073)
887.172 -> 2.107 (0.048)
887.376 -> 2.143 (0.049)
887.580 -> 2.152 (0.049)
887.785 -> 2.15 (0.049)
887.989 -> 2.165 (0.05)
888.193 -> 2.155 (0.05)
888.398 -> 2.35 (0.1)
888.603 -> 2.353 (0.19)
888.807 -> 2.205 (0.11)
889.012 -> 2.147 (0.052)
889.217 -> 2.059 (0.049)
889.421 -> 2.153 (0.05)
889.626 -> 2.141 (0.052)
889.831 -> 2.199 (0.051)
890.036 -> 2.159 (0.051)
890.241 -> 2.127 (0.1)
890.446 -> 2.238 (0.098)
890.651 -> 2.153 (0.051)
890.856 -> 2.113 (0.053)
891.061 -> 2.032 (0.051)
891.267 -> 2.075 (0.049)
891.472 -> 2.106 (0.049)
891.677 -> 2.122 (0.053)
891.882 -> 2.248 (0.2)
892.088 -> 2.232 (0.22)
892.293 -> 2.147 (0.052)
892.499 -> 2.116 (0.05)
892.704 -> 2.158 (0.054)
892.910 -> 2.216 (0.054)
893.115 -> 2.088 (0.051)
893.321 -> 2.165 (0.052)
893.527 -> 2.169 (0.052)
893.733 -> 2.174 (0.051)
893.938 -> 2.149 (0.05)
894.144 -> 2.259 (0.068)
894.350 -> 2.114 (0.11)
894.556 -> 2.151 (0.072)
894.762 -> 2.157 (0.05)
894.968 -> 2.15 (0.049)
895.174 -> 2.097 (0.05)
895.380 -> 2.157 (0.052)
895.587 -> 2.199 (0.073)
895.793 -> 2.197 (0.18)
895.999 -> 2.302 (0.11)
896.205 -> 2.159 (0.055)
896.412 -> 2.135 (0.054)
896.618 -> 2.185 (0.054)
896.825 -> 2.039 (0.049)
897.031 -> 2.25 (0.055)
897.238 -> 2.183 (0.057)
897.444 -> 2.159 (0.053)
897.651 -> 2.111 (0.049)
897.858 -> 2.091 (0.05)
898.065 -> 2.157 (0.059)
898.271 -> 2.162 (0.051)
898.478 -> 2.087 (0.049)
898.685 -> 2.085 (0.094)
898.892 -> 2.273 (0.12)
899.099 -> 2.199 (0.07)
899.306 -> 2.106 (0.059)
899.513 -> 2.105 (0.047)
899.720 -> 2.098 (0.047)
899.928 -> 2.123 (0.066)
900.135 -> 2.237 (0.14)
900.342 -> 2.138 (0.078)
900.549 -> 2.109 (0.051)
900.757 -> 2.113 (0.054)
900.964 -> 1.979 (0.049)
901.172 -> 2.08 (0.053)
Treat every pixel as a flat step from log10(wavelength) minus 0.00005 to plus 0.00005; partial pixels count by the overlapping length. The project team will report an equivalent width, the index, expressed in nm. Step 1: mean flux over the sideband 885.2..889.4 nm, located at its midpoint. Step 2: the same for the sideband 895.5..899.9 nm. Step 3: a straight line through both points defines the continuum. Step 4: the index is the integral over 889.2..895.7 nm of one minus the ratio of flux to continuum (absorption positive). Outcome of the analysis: 0.038 nm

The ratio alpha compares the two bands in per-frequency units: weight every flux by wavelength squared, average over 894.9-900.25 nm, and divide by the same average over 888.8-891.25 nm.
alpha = 1.03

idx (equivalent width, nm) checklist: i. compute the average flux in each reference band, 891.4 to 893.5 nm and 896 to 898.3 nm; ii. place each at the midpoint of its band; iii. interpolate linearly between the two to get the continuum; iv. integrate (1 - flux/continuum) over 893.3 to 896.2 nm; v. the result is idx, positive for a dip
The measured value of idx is -0.02 nm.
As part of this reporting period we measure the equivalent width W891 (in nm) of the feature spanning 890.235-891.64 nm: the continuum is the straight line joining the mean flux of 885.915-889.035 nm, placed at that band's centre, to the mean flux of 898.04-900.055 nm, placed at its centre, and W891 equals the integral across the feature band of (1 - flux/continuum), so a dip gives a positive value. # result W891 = 0.031 nm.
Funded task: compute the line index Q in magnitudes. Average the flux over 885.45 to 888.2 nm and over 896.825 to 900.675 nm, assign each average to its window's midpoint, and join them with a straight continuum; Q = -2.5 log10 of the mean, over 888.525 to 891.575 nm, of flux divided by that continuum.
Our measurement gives 0.002 mag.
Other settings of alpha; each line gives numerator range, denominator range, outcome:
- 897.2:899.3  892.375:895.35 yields 1.01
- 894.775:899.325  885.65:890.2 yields 1.02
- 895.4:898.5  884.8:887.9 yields 1.03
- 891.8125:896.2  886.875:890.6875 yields 1.01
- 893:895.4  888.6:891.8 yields 1.01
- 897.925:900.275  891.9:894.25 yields 1.00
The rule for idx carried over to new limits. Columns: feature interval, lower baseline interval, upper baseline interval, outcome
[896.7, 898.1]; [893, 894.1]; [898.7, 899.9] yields 0.006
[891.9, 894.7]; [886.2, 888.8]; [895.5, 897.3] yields 0.022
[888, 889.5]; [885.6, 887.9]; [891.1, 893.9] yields -0.037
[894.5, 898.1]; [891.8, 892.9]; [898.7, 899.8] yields 0.007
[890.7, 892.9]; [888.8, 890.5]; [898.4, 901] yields 0.010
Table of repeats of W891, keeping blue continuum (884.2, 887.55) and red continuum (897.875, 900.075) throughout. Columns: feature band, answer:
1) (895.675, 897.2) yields -0.03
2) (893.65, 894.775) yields -0.01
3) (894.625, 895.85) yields -0.01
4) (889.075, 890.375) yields 0.01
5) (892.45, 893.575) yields 0.00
